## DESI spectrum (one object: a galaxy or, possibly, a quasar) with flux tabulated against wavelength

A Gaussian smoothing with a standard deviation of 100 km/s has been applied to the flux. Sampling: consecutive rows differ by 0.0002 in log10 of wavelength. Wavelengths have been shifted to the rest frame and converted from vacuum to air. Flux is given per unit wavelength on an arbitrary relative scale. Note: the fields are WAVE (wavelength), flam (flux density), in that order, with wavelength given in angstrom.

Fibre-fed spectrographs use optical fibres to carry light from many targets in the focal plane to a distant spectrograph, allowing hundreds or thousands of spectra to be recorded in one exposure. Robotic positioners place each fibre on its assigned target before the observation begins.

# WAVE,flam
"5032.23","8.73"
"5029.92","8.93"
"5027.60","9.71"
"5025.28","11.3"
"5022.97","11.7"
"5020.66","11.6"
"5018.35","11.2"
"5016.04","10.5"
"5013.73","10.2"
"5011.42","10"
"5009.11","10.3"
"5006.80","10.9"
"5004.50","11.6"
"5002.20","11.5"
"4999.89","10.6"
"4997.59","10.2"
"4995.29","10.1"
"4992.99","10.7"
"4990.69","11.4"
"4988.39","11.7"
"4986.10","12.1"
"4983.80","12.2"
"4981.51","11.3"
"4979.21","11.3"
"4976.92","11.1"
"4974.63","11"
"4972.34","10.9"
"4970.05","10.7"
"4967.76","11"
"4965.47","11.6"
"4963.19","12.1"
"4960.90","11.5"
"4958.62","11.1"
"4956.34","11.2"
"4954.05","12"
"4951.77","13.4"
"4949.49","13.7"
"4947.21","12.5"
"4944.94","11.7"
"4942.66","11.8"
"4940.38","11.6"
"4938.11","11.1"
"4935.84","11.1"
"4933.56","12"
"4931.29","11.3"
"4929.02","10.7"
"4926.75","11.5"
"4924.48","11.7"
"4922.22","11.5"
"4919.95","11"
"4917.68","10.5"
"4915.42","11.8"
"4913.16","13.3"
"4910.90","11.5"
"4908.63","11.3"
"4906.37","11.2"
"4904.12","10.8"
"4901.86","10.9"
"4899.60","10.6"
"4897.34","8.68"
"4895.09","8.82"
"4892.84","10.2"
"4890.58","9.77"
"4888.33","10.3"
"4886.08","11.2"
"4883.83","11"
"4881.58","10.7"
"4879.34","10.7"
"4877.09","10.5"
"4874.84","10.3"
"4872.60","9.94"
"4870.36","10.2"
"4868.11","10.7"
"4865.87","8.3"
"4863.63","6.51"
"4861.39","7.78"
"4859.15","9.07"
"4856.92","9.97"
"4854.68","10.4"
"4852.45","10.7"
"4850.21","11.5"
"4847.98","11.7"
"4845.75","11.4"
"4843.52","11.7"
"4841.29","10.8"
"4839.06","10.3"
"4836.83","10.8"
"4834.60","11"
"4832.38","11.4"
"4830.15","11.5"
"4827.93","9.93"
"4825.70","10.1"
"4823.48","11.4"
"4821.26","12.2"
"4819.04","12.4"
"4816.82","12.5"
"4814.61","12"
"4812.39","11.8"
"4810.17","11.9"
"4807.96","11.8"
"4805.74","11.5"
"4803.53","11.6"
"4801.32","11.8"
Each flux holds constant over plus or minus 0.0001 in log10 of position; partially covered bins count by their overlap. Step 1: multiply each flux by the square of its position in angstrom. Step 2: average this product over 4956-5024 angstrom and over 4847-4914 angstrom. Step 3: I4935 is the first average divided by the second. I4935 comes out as 1.13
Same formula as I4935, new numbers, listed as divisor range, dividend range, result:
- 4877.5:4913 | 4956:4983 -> 1.09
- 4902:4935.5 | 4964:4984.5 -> 1.01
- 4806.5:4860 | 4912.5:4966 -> 1.10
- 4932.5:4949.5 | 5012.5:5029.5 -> 0.94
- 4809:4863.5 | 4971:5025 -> 1.08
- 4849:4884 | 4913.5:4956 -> 1.22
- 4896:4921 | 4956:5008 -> 1.05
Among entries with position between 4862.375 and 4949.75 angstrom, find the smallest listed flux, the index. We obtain 6.51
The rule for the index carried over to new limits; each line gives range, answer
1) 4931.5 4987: 10.7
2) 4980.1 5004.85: 10.1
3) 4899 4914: 10.6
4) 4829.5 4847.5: 10.3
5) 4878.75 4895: 9.77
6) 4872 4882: 9.94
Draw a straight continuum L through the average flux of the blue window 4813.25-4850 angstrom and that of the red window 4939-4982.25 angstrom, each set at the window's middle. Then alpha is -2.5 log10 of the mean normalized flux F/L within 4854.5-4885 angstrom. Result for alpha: 0.18 mag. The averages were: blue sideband 11.3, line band 9.7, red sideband 11.7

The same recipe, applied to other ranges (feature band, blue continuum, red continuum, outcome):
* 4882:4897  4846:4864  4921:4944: 0.04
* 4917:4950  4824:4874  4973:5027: -0.08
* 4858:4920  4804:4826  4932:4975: 0.15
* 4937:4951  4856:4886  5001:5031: -0.18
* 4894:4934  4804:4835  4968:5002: 0.02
